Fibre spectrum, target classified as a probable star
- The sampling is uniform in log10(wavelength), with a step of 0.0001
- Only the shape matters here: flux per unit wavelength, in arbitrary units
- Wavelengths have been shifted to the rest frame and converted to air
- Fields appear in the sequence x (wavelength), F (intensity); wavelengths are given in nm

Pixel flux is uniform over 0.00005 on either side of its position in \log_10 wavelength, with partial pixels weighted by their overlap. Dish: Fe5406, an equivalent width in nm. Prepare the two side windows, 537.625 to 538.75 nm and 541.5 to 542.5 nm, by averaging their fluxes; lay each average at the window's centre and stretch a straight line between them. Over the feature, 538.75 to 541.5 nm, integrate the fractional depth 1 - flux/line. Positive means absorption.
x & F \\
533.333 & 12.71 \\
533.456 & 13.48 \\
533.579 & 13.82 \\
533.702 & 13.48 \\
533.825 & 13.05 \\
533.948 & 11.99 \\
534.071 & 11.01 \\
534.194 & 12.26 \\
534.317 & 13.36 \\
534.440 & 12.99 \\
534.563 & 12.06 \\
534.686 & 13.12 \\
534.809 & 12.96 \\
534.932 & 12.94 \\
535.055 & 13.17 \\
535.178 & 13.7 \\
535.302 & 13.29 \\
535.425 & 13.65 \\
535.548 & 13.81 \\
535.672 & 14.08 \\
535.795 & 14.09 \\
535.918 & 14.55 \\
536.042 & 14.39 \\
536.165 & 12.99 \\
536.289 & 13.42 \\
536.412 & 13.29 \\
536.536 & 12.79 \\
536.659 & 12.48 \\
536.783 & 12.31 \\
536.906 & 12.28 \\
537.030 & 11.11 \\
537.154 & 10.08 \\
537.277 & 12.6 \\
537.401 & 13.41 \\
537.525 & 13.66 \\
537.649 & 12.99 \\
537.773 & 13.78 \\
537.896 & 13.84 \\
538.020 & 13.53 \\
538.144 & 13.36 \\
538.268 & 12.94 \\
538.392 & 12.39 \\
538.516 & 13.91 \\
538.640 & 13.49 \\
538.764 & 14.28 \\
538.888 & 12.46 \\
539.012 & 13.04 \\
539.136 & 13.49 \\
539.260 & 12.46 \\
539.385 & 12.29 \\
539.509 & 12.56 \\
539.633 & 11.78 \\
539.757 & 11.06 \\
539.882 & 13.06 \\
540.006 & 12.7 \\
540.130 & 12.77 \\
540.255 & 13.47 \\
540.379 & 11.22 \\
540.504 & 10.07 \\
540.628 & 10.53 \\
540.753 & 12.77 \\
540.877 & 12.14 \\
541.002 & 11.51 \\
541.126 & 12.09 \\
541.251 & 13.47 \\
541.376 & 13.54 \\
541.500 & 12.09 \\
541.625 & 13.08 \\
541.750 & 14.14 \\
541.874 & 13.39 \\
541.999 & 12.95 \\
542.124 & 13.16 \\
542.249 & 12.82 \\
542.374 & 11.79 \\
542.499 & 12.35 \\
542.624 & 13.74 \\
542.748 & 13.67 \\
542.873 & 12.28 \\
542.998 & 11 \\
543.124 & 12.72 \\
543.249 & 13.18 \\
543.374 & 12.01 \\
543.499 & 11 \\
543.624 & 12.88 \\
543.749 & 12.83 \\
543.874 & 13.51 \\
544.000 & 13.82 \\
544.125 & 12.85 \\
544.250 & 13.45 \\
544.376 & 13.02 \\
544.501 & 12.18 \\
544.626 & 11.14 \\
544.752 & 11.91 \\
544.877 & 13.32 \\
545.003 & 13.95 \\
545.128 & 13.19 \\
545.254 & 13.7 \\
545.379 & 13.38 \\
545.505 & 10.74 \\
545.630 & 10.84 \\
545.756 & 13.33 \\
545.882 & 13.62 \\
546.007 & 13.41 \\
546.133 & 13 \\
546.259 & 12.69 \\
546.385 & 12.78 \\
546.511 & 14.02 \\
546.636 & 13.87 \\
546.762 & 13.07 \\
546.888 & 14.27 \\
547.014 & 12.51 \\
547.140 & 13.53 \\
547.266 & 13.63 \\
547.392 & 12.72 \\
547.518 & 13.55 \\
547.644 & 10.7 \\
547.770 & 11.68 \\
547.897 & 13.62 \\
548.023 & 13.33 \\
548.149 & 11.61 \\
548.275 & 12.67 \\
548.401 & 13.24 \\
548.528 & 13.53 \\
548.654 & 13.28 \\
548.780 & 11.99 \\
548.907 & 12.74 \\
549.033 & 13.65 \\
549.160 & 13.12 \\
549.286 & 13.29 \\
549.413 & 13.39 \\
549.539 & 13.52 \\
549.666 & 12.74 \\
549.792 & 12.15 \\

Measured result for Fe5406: 0.17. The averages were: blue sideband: 13.4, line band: 12.4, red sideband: 12.9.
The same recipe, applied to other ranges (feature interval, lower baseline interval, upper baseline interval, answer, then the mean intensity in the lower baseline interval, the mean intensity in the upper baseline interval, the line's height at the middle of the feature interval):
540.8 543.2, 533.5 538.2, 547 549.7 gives 0.05 nm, 13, 12.9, 13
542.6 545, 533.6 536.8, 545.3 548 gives 0.06 nm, 13.1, 12.9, 13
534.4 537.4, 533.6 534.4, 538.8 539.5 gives -0.08 nm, 12.6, 12.8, 12.7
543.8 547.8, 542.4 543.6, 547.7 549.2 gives -0.09 nm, 12.4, 12.9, 12.6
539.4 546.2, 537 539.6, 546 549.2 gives 0.20 nm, 12.9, 13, 13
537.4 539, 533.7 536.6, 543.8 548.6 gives -0.03 nm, 13.2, 12.9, 13.1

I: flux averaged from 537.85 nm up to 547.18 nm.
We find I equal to 12.8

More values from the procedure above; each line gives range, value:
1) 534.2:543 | 12.9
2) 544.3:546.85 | 12.9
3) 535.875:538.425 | 13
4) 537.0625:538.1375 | 13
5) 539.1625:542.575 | 12.4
